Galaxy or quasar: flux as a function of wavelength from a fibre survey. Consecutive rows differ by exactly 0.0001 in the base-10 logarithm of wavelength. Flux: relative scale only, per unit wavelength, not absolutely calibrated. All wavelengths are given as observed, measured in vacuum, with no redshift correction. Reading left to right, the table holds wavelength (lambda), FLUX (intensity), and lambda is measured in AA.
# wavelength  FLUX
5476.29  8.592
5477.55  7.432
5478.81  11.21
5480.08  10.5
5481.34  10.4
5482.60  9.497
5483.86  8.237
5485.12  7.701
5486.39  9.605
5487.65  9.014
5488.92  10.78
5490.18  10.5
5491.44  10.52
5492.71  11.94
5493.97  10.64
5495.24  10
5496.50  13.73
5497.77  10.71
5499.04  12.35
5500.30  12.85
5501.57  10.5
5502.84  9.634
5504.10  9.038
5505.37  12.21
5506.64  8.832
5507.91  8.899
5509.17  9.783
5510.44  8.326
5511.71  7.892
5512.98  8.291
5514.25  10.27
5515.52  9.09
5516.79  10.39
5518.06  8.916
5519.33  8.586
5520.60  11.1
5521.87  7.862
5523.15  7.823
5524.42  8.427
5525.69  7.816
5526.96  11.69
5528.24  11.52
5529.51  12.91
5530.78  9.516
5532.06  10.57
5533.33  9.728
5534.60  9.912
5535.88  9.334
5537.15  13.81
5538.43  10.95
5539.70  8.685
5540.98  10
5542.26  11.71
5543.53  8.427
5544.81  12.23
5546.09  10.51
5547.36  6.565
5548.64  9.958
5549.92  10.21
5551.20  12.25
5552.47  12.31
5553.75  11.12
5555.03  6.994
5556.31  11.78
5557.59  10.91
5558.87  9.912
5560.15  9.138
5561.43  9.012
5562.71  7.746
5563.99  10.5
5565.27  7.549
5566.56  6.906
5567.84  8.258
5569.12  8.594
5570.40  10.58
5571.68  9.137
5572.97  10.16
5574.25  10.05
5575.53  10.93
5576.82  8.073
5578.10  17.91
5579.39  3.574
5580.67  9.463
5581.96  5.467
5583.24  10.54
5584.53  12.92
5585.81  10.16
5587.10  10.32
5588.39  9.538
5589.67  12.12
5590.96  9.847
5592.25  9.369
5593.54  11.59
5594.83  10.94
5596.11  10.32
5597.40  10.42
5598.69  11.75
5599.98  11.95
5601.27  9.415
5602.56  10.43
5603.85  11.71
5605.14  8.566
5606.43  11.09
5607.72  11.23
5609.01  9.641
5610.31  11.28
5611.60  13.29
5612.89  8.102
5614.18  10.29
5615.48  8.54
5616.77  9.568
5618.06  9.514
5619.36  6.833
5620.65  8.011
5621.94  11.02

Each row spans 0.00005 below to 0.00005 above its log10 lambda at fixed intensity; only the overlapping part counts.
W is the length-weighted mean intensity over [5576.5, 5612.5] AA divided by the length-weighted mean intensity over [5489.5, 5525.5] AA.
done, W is 1.1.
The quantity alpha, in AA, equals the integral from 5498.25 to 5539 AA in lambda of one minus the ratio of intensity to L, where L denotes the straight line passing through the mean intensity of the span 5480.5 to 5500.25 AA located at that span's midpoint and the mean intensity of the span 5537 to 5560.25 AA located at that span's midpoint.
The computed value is 1.7 AA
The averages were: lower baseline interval 10.5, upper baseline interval 10.3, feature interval 9.96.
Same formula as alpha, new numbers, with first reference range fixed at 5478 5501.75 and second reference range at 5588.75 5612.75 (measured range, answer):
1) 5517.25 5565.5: 3.05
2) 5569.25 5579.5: 0.37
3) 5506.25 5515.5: 1.46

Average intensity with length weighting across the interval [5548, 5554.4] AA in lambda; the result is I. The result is 11.2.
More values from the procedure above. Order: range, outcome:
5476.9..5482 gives 9.88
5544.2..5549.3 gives 9.8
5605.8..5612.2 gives 11.3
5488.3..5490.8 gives 10.7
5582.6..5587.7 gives 11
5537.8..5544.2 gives 9.96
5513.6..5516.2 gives 9.68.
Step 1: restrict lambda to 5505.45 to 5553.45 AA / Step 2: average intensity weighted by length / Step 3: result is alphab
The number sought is 9.91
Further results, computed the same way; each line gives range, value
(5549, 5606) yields 10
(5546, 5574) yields 9.54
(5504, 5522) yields 9.35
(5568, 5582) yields 9.58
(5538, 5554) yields 10.4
